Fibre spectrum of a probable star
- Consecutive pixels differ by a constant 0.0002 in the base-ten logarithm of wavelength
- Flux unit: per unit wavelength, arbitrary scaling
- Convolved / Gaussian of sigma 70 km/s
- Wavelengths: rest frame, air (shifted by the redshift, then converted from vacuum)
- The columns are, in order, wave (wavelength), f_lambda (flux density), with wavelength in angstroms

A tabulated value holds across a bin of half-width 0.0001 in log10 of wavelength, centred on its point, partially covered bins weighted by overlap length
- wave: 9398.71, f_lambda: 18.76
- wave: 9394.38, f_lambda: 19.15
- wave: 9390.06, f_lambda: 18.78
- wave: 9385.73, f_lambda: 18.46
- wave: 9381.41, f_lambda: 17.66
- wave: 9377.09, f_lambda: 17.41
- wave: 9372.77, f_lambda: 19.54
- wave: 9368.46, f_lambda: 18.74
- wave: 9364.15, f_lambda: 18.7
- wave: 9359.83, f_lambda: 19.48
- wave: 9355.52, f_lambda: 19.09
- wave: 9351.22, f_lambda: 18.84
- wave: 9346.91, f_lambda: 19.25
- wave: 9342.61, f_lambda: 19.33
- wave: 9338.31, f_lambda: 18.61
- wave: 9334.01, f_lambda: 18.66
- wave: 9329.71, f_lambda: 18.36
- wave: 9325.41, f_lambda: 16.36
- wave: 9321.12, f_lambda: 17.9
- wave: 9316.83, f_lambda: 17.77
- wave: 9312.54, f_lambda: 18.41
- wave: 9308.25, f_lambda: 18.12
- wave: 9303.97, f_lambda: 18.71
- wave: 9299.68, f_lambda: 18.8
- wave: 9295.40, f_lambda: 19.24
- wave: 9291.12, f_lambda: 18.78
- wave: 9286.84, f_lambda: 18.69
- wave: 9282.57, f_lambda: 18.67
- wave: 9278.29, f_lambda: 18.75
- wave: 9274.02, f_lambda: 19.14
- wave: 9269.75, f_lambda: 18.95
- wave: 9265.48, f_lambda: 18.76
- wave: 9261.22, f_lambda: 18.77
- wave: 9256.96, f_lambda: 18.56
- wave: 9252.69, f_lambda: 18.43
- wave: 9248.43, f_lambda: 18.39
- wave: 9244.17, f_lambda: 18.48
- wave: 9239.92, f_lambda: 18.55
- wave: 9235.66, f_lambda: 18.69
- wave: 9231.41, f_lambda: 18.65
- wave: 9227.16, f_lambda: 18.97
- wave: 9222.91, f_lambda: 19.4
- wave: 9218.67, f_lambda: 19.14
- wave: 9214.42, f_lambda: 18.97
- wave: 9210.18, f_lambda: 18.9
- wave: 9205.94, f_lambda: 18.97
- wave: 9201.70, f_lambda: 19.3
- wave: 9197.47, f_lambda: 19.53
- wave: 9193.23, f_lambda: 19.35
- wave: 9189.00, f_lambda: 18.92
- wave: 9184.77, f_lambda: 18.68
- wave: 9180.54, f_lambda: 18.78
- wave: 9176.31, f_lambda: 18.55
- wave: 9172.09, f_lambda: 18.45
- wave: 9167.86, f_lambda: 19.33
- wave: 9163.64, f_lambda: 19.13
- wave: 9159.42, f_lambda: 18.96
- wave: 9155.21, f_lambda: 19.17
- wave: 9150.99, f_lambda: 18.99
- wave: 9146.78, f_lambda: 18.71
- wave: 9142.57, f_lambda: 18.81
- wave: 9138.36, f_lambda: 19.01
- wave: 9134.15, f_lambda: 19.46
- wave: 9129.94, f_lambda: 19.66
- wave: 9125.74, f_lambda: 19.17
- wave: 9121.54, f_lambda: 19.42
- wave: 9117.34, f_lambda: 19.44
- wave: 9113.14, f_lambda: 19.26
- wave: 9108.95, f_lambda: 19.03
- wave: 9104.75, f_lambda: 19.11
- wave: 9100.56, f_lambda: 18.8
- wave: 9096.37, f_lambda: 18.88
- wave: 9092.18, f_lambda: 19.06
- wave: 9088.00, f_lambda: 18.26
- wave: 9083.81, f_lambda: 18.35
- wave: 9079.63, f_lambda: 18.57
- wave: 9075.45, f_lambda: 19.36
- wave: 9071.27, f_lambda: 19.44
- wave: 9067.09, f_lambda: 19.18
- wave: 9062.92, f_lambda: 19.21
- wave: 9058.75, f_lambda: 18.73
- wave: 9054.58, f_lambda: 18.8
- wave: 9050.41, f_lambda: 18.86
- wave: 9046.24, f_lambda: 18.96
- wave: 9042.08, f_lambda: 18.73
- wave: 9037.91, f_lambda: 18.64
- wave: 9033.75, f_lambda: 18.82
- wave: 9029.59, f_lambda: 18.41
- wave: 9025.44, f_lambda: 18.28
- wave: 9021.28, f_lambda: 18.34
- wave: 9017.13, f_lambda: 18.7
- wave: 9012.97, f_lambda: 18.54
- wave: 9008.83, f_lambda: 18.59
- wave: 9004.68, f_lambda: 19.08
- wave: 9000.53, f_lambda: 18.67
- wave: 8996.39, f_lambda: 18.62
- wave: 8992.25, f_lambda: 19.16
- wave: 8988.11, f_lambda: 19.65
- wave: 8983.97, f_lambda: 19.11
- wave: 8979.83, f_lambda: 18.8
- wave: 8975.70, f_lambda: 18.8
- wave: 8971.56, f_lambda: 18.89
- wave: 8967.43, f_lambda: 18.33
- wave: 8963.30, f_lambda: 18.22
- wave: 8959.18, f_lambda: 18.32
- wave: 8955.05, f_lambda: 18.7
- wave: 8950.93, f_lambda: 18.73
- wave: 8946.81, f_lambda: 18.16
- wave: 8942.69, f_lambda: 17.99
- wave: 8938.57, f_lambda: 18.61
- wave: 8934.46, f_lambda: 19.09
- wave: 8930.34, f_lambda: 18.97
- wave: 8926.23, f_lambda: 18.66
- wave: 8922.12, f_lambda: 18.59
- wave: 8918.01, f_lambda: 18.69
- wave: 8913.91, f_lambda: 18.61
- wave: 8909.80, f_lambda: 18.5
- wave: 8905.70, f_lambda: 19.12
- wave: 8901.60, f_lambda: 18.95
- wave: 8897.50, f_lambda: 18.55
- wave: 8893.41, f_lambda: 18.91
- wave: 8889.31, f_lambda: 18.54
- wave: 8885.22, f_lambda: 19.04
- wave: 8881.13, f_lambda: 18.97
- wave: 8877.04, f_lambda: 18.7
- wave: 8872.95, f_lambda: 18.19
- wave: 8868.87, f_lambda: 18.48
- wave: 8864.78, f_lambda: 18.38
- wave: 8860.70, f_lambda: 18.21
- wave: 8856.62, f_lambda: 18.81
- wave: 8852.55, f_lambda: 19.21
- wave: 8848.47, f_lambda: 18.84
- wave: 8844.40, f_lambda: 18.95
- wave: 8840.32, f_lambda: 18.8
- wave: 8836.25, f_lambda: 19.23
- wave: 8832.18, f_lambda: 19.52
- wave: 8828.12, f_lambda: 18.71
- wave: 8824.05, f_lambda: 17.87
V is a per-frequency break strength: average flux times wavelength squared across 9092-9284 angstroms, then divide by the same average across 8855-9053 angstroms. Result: 1.1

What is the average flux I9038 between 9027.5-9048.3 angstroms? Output 18.7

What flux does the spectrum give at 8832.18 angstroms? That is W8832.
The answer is 19.52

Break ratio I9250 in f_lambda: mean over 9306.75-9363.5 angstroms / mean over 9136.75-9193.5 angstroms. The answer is 0.98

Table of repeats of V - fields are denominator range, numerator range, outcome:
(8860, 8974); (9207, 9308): 1.09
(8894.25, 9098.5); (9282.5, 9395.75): 1.07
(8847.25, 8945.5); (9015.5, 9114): 1.05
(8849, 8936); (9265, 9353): 1.09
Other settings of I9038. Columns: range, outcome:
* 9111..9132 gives 19.4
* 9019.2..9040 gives 18.5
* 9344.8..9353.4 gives 19.1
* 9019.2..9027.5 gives 18.3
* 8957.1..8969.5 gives 18.3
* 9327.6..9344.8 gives 18.7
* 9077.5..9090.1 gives 18.4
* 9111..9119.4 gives 19.4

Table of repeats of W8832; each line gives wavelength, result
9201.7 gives 19.3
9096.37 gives 18.88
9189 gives 18.92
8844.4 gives 18.95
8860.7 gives 18.21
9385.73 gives 18.46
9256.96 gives 18.56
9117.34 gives 19.44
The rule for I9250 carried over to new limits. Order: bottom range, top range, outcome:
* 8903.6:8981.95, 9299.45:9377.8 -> 1.00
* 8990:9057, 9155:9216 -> 1.02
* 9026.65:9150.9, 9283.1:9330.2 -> 0.96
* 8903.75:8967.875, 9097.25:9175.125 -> 1.03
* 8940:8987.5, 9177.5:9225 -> 1.03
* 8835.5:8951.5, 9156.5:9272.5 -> 1.01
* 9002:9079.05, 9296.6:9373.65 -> 0.99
